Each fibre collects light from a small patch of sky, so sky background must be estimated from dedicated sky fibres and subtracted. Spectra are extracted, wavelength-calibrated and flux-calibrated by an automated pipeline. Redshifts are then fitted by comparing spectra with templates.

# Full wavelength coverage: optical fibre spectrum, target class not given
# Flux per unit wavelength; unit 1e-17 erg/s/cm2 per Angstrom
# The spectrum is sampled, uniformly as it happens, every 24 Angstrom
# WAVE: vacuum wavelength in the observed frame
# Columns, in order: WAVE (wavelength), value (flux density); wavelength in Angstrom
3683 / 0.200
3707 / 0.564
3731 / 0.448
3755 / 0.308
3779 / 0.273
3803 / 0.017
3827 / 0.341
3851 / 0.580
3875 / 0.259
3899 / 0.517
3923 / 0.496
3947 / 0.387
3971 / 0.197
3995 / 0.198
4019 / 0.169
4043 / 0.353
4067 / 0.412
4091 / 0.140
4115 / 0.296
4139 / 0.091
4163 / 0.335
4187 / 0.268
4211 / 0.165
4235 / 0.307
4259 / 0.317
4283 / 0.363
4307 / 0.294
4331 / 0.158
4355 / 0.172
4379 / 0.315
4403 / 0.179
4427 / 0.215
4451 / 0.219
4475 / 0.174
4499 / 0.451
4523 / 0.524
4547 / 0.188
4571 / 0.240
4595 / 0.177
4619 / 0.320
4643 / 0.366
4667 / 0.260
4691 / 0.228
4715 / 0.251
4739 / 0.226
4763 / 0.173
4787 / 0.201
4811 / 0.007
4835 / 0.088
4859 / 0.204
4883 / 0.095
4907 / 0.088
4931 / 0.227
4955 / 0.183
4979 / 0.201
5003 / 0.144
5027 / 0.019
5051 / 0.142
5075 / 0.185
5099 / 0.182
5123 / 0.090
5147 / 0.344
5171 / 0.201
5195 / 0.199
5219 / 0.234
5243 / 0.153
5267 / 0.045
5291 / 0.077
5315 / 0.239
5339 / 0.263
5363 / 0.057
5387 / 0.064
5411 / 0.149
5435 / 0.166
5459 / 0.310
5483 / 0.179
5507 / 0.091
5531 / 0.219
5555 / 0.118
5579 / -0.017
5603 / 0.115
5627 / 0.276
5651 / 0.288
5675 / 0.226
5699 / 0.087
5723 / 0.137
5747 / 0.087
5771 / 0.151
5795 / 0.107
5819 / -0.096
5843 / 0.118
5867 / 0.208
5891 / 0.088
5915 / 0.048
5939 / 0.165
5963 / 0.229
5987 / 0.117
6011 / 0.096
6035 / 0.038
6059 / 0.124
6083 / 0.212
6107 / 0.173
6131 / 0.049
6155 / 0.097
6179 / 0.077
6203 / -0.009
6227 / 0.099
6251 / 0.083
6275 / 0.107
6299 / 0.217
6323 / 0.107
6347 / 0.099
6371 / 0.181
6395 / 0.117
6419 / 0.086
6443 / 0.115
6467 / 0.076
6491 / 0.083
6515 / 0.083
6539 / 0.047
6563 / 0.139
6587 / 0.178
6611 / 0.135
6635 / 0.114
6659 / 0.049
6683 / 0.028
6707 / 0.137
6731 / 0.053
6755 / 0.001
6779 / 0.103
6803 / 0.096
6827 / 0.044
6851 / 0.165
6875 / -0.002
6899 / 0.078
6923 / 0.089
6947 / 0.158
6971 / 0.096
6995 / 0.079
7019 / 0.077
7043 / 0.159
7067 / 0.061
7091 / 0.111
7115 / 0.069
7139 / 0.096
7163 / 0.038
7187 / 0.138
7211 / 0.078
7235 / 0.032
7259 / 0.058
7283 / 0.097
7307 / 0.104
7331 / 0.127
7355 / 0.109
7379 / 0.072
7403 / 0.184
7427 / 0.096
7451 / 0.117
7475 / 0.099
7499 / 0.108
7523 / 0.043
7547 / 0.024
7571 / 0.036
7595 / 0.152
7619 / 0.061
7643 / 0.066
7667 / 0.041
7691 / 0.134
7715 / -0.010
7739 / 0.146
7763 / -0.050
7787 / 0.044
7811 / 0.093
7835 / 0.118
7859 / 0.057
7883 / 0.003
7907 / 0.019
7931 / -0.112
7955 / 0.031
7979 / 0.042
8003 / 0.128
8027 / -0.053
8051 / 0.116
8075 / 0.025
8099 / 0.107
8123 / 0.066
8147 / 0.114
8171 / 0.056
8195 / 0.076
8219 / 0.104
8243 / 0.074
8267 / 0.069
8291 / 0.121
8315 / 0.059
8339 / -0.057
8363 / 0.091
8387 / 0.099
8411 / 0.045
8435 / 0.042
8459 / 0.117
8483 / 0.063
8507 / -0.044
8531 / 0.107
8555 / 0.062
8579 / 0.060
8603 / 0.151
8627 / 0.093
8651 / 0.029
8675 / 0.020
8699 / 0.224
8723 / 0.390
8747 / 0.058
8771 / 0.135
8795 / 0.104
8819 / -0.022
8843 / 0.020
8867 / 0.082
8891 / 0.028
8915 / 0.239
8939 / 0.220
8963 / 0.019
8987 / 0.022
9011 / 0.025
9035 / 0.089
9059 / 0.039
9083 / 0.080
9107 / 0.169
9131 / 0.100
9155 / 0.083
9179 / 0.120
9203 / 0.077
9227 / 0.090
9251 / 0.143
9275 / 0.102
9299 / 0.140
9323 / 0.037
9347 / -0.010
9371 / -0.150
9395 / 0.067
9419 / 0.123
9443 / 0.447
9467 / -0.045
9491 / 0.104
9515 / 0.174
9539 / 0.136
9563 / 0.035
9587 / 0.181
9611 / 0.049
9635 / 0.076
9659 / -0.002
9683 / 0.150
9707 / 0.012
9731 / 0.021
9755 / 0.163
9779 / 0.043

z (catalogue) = 1.34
